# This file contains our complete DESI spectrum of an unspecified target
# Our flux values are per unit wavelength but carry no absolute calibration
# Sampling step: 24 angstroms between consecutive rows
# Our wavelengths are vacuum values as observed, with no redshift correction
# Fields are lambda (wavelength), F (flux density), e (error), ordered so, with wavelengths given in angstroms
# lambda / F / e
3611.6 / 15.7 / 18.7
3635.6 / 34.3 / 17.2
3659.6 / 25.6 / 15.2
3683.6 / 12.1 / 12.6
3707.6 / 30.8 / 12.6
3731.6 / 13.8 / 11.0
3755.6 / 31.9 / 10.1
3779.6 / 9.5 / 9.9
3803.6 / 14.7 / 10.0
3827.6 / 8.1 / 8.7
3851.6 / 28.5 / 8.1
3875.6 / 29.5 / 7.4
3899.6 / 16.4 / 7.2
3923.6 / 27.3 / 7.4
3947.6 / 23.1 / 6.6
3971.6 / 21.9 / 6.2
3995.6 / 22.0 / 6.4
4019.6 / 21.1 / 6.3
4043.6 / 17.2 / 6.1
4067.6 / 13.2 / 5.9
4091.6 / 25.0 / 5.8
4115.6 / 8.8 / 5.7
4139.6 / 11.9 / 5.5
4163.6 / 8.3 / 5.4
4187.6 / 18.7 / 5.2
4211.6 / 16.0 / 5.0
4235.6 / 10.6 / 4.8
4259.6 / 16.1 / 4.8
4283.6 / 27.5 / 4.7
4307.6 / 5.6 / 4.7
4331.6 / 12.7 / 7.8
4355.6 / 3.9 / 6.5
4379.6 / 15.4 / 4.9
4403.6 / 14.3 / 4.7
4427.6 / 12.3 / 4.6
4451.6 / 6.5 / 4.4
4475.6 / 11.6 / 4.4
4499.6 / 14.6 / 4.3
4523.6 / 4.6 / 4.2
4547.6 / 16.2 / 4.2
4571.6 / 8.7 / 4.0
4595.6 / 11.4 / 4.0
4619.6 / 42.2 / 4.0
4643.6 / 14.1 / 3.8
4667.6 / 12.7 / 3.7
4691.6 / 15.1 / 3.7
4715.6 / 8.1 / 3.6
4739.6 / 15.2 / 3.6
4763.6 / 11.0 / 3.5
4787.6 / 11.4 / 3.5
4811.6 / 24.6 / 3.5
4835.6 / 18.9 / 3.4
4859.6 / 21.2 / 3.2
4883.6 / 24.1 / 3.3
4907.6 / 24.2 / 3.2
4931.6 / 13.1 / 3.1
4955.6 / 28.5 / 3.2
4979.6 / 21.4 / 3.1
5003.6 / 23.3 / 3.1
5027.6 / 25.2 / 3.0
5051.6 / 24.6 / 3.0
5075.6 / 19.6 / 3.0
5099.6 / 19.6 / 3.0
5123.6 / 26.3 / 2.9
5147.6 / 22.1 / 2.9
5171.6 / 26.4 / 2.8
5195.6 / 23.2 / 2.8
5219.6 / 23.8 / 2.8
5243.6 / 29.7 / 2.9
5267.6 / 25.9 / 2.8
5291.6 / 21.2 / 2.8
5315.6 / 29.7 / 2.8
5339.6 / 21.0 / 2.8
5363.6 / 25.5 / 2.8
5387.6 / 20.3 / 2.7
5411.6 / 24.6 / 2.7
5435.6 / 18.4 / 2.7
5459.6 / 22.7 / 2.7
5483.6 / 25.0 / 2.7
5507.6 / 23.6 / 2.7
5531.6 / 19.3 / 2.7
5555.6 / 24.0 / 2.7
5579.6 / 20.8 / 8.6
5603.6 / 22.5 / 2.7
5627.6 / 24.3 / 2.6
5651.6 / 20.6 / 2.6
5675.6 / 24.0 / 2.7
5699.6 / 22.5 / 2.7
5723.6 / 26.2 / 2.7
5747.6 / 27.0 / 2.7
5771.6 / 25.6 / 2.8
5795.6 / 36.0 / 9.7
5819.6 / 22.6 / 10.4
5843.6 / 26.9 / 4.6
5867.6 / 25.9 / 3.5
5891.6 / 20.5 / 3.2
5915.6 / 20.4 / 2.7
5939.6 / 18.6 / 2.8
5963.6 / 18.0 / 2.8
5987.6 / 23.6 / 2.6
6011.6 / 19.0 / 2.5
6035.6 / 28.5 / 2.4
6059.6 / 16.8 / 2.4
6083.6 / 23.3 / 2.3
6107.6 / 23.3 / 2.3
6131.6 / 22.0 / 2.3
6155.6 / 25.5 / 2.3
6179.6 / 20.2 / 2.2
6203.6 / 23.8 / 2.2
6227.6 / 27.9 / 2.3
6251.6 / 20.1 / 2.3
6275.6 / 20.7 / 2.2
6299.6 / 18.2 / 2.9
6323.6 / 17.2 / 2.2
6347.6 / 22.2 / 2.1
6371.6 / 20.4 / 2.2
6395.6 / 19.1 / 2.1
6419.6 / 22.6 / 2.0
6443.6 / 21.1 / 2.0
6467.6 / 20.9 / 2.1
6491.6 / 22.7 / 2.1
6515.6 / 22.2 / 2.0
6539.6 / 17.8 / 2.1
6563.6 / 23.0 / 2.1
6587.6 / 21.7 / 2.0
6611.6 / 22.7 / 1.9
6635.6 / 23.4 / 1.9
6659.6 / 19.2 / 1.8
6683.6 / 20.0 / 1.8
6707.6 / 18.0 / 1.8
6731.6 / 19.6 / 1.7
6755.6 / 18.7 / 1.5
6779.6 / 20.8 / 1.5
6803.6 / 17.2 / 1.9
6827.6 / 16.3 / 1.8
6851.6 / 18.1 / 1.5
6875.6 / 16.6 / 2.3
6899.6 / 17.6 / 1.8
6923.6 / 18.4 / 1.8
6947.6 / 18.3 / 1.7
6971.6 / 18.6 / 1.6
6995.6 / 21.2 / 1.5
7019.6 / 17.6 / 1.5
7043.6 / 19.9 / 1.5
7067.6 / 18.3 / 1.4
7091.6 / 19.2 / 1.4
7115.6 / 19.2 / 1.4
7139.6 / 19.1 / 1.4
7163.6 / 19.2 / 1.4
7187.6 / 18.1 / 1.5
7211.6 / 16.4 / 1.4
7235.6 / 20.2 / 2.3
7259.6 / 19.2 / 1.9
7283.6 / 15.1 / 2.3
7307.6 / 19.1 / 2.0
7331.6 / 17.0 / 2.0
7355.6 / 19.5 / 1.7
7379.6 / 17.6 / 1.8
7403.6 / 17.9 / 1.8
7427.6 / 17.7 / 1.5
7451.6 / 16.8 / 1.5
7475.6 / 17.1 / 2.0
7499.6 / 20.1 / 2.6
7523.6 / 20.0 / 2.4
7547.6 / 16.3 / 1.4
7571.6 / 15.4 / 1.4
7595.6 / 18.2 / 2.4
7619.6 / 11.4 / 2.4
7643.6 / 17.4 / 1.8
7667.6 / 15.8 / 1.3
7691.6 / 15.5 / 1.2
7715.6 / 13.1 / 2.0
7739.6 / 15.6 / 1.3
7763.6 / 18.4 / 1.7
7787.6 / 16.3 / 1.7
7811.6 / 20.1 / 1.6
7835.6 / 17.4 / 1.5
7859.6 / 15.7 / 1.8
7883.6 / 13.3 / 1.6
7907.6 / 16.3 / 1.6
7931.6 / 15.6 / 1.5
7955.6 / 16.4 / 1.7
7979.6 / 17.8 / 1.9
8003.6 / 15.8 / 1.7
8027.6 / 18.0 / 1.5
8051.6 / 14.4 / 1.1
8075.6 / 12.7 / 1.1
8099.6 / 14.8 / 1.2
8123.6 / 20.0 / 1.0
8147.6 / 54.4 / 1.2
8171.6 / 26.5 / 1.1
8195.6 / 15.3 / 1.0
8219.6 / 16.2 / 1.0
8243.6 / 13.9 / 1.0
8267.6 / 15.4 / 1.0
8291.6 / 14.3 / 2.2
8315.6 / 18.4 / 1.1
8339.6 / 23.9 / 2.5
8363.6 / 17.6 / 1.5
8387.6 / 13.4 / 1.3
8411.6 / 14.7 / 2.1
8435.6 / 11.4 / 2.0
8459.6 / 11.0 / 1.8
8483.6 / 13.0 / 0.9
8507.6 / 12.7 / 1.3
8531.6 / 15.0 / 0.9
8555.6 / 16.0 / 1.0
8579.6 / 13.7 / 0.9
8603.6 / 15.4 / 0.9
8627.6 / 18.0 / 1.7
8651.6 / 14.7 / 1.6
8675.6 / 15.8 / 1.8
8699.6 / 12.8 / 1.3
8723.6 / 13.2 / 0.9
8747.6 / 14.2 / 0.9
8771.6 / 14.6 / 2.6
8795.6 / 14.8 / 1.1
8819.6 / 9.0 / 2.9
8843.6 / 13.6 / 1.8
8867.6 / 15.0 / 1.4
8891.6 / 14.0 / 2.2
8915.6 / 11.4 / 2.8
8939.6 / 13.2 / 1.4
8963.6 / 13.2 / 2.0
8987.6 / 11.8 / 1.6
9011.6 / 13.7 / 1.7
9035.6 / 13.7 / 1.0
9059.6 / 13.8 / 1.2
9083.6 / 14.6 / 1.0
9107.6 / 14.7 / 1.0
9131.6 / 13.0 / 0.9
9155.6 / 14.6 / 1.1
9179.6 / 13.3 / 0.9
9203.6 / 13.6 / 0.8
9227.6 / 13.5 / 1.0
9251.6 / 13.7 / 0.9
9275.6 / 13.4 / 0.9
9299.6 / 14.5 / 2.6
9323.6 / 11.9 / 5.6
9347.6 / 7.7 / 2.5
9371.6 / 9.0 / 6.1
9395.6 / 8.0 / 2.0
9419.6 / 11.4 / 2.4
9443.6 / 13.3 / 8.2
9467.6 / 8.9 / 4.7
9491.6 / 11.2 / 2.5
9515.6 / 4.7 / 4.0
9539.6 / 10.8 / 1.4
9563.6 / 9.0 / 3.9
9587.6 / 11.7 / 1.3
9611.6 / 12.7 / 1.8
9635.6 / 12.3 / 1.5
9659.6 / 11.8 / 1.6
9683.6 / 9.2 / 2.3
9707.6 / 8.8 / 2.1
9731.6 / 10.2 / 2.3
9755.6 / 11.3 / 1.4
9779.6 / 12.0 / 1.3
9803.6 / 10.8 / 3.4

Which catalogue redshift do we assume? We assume 0.24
